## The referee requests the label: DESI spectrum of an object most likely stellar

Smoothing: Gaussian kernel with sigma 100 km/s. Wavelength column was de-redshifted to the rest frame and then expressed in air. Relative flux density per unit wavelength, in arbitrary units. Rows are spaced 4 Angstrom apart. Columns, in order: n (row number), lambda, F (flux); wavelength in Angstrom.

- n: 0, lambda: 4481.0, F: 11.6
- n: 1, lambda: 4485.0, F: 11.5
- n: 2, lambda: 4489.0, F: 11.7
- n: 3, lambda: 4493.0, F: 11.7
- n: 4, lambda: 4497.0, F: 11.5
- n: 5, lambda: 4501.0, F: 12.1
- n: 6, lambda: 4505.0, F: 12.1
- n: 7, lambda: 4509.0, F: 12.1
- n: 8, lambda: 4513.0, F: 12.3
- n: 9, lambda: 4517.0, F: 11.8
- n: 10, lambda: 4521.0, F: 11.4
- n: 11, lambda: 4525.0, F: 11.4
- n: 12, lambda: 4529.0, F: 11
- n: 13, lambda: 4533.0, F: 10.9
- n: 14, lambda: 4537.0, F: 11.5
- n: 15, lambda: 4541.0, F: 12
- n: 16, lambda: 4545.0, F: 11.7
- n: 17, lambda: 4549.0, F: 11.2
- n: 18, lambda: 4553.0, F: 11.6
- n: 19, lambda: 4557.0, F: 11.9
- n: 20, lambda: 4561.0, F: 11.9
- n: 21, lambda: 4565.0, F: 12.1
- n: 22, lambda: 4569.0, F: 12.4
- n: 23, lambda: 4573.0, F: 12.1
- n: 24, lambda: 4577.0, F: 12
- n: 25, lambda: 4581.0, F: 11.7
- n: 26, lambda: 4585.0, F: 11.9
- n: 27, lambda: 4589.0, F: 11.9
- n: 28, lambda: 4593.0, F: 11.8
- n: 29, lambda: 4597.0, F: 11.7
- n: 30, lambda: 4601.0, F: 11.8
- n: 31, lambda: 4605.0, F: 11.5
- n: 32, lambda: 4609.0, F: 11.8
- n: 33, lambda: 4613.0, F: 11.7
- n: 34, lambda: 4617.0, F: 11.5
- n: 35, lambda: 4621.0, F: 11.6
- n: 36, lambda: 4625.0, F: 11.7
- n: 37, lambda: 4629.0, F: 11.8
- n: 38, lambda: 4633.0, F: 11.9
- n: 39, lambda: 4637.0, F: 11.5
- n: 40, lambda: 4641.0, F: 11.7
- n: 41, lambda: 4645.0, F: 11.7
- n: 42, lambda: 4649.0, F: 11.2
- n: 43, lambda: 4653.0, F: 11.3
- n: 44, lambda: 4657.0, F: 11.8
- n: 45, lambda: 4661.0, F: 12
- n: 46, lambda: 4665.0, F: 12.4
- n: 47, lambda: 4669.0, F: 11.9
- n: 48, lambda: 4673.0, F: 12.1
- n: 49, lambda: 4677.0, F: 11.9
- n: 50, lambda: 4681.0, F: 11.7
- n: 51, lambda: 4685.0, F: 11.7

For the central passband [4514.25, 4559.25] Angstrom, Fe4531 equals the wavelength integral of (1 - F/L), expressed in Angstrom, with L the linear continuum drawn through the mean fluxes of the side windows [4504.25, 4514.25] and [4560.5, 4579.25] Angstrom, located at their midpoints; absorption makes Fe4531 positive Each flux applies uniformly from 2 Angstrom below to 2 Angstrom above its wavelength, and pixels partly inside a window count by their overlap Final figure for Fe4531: 2.3 Angstrom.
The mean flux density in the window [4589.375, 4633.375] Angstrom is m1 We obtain 11.7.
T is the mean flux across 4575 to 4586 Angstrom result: 11.9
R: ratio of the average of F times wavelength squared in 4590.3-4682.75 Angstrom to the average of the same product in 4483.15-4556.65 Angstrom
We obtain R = 1.06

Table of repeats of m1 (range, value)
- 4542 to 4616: 11.8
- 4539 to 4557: 11.7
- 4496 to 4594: 11.8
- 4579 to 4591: 11.8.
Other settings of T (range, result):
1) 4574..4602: 11.8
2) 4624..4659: 11.6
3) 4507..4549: 11.6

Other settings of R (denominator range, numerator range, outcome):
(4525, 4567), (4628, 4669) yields 1.06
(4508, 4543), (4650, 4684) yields 1.09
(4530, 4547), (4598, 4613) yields 1.05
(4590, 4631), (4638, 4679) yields 1.03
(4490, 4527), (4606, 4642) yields 1.04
